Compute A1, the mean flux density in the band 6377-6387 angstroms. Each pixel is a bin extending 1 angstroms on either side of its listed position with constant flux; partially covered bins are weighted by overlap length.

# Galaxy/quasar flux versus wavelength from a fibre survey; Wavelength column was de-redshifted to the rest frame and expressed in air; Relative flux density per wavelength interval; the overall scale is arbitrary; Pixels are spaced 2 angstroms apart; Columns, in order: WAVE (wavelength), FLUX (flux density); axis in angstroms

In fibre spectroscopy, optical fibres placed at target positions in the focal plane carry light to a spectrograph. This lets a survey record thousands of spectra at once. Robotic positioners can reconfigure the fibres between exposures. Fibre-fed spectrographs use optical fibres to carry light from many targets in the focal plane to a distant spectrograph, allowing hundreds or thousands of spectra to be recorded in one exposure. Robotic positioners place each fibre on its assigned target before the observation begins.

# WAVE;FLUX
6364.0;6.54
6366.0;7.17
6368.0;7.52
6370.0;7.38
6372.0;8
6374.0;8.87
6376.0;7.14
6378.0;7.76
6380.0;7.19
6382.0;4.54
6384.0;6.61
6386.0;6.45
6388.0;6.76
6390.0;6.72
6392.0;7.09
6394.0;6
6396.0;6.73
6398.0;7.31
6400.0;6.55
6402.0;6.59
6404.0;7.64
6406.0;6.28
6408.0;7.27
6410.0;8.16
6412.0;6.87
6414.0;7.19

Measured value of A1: 6.51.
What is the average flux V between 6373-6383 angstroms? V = 7.1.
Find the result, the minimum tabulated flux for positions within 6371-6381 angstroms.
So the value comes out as 7.14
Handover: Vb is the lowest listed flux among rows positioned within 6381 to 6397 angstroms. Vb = 4.54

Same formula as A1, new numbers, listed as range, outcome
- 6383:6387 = 6.53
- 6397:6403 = 6.82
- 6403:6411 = 7.34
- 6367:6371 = 7.45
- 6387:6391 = 6.74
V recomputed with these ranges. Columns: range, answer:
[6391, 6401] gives 6.74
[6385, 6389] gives 6.61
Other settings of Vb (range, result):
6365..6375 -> 7.17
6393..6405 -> 6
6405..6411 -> 6.28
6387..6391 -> 6.72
